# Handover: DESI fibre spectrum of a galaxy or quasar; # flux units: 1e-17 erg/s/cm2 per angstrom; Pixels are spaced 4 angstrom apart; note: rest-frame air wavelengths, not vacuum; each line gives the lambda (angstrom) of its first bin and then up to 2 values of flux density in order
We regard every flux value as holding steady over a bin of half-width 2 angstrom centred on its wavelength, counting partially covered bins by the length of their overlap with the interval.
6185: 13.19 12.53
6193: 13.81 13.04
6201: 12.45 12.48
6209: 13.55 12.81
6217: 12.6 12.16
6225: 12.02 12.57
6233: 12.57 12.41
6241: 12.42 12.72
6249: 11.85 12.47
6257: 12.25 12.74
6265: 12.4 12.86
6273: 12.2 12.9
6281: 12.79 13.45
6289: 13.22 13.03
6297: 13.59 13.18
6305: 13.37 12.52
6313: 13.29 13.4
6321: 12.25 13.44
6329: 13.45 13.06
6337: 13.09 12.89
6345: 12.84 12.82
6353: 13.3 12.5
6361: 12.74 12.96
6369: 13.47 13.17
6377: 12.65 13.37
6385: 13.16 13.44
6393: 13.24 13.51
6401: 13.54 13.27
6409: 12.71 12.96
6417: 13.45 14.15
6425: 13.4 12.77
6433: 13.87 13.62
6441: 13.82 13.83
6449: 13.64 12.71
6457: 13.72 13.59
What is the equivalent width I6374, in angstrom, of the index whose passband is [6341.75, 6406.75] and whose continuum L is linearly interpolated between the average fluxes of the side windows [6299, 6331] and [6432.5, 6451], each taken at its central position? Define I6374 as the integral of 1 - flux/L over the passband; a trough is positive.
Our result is 1.4 angstrom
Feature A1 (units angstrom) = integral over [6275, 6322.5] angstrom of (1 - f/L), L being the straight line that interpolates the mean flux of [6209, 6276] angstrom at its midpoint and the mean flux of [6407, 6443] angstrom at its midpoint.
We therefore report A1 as -1.20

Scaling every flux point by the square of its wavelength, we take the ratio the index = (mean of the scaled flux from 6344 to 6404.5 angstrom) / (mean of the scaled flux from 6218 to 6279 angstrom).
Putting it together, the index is 1.1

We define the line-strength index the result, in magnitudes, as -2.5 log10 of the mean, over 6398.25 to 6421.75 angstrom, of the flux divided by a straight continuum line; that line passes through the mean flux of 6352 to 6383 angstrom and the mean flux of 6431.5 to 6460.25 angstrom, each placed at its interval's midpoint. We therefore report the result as 0.00 mag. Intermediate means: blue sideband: 13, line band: 13.3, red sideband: 13.6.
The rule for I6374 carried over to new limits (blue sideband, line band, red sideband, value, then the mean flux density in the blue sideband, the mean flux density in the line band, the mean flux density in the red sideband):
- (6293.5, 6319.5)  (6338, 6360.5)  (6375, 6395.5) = 0.54 angstrom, 13.2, 12.9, 13.2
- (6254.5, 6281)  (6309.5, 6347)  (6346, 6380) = -0.70 angstrom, 12.6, 13.1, 13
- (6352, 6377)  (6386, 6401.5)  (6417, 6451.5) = -0.18 angstrom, 13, 13.4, 13.6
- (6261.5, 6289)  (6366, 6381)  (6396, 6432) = 0.05 angstrom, 12.8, 13.1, 13.3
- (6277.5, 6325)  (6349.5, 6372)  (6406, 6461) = 0.45 angstrom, 13.1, 13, 13.4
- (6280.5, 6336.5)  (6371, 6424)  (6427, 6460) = 0.40 angstrom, 13.2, 13.3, 13.5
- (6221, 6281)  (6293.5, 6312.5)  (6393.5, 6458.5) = -0.62 angstrom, 12.5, 13.2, 13.4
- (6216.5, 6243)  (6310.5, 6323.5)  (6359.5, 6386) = -0.18 angstrom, 12.4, 13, 13.1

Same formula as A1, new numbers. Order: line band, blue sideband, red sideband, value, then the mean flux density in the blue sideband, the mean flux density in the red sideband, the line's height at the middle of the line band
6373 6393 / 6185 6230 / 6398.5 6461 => 0.2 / 12.8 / 13.4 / 13.3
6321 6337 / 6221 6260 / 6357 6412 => -0.4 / 12.4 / 13.1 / 12.8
